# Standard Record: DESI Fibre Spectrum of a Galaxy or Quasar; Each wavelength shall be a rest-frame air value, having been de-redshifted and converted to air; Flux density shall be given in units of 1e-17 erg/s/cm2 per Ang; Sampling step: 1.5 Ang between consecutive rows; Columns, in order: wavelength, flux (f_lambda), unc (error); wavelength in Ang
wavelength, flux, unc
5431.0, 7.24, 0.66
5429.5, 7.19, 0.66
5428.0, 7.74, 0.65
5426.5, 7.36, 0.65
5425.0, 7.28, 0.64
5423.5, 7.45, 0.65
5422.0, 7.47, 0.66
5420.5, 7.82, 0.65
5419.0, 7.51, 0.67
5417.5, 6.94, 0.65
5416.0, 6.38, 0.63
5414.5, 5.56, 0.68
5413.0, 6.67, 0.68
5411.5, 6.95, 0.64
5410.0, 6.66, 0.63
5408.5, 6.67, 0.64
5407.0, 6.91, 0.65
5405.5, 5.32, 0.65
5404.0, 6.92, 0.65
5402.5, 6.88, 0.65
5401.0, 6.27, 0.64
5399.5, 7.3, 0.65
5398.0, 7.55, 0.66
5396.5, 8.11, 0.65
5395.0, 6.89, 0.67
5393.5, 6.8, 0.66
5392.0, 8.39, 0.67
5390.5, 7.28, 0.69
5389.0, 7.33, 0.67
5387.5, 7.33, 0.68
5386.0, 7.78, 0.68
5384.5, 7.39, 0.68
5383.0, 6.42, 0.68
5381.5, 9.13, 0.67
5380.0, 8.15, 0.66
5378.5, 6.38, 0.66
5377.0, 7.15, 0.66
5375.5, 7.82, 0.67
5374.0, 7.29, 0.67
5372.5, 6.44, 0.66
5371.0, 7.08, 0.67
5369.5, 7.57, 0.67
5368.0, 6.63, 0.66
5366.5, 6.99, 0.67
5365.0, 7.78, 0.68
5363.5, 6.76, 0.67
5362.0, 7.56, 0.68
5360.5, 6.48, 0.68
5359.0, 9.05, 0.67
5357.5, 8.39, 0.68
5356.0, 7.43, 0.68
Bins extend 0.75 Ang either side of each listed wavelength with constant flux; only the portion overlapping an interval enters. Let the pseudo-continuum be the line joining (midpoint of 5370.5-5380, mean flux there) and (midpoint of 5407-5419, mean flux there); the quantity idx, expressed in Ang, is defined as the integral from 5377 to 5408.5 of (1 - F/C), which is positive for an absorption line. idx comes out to -1.46 Ang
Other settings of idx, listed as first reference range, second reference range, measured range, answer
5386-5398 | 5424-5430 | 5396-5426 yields 2.1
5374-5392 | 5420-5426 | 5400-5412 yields 1.5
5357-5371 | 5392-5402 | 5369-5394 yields -0.2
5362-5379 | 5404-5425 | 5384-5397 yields -0.9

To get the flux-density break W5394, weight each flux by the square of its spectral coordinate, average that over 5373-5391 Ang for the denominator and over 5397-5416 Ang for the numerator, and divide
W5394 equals 0.9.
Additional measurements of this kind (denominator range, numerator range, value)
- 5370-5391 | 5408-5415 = 0.90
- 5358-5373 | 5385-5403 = 1.02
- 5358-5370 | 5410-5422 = 0.95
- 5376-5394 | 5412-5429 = 0.96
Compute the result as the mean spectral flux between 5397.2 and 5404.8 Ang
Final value 6.98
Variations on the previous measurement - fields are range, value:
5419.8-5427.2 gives 7.47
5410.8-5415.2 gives 6.4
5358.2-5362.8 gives 7.69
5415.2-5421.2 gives 7.14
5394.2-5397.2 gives 7.48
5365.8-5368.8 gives 6.82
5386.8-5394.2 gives 7.43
